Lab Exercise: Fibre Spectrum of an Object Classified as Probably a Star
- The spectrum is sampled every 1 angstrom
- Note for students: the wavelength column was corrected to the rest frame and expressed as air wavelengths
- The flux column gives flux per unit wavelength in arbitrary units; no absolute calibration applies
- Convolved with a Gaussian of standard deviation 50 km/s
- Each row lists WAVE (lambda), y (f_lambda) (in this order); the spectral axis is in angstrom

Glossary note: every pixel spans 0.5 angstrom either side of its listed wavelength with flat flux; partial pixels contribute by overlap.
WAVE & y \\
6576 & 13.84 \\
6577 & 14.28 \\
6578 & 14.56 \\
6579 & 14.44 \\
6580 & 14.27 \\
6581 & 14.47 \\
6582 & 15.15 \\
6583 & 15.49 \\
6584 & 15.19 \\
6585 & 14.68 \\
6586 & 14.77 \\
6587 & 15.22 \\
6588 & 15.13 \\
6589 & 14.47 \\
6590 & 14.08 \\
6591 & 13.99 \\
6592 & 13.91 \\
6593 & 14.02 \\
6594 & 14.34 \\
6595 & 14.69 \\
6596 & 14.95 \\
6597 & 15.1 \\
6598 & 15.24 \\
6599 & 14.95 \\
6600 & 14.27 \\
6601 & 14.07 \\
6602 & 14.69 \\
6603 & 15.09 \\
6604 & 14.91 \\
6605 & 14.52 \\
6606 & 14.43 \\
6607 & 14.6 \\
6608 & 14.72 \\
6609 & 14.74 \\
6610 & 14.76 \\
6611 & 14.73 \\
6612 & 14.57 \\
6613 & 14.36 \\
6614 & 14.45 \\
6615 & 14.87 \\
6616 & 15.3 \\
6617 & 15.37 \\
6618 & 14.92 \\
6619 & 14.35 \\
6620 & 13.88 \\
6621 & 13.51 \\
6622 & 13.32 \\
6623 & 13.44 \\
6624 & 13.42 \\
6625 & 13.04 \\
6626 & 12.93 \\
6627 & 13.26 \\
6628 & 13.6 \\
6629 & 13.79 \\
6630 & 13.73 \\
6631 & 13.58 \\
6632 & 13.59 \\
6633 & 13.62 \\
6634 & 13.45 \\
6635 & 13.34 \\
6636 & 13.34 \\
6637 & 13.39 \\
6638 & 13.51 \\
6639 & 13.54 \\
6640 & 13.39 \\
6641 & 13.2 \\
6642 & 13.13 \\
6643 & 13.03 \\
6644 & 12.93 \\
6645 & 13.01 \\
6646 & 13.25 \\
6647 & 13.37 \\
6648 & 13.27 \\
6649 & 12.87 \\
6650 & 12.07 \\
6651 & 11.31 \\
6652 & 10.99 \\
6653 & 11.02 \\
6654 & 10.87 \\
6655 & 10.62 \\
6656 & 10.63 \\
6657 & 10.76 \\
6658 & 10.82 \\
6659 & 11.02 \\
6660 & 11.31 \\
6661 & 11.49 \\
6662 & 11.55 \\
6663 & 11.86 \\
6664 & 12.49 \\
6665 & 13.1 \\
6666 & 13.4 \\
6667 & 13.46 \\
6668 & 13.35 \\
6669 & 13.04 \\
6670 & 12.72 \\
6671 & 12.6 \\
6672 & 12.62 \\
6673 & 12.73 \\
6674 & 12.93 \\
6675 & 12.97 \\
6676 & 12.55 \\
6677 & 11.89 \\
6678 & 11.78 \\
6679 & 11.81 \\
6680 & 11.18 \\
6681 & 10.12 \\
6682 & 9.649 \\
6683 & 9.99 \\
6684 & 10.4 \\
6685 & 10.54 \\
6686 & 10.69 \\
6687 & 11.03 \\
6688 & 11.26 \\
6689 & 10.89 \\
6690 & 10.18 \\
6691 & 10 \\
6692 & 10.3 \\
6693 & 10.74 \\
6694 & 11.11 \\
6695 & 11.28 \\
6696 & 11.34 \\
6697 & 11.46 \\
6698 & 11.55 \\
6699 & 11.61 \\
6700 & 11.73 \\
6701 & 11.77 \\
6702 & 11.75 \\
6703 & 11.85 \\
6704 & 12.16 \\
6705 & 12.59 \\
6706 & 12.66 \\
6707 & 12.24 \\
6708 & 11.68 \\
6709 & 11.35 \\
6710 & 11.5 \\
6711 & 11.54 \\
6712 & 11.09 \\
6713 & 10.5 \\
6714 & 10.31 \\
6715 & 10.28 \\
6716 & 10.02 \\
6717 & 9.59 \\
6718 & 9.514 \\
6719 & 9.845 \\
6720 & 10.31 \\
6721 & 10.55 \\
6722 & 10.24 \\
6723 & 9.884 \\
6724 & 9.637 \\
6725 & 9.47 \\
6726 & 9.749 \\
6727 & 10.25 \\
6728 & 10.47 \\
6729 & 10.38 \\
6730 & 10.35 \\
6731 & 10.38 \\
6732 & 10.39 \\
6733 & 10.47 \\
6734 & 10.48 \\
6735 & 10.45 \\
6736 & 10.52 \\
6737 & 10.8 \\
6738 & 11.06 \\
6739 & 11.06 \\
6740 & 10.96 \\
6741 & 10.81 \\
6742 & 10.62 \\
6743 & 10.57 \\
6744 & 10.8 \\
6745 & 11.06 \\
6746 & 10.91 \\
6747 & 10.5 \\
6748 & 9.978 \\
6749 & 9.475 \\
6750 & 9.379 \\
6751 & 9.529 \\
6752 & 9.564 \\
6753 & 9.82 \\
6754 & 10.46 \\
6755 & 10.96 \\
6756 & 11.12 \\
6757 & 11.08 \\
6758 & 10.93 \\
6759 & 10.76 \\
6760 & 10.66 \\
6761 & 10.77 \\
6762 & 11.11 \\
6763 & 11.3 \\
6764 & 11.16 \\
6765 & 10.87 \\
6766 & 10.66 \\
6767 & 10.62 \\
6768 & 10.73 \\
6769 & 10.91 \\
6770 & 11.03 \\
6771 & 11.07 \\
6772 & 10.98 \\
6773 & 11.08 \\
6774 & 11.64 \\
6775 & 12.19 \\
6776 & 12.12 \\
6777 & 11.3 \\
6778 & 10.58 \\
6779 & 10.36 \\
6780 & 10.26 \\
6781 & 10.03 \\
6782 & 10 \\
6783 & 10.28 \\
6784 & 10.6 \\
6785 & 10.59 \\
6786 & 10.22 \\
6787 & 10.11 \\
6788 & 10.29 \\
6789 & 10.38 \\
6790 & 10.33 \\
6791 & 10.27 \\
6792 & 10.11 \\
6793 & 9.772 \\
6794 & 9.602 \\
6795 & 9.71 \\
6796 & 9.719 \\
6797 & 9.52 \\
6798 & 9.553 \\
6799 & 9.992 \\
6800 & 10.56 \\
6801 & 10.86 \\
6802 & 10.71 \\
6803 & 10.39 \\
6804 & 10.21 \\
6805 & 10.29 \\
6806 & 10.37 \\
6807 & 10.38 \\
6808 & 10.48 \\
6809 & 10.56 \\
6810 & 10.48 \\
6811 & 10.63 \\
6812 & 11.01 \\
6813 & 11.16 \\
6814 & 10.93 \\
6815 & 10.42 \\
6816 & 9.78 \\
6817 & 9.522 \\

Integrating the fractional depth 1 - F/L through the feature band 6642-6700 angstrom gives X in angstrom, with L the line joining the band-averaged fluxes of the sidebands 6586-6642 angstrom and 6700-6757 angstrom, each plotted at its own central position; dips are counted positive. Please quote 3.3 angstrom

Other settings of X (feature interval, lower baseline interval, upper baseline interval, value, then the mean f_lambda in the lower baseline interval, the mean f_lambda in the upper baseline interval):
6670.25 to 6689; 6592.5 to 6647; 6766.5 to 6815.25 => 1.9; 14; 10.5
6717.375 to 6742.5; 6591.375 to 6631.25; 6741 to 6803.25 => 2.6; 14.3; 10.5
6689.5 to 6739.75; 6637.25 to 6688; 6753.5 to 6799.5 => 2.5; 12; 10.6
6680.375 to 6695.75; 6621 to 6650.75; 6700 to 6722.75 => 1.5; 13.3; 11.1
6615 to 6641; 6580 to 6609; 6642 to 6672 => -0.7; 14.7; 12.2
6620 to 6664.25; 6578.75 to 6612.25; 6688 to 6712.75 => 2.0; 14.7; 11.4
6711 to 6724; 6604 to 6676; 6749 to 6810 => 1.6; 13.2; 10.5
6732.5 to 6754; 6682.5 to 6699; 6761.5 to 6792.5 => 0.7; 10.8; 10.7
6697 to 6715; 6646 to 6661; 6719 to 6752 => -1.4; 11.6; 10.3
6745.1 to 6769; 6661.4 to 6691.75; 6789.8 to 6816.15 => 0.6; 11.7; 10.3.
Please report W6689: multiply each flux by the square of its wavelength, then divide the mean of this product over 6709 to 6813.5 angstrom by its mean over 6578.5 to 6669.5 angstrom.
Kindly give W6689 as 0.8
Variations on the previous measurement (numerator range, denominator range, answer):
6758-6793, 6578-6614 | 0.77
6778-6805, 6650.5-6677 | 0.88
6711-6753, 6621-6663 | 0.84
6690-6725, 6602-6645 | 0.81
